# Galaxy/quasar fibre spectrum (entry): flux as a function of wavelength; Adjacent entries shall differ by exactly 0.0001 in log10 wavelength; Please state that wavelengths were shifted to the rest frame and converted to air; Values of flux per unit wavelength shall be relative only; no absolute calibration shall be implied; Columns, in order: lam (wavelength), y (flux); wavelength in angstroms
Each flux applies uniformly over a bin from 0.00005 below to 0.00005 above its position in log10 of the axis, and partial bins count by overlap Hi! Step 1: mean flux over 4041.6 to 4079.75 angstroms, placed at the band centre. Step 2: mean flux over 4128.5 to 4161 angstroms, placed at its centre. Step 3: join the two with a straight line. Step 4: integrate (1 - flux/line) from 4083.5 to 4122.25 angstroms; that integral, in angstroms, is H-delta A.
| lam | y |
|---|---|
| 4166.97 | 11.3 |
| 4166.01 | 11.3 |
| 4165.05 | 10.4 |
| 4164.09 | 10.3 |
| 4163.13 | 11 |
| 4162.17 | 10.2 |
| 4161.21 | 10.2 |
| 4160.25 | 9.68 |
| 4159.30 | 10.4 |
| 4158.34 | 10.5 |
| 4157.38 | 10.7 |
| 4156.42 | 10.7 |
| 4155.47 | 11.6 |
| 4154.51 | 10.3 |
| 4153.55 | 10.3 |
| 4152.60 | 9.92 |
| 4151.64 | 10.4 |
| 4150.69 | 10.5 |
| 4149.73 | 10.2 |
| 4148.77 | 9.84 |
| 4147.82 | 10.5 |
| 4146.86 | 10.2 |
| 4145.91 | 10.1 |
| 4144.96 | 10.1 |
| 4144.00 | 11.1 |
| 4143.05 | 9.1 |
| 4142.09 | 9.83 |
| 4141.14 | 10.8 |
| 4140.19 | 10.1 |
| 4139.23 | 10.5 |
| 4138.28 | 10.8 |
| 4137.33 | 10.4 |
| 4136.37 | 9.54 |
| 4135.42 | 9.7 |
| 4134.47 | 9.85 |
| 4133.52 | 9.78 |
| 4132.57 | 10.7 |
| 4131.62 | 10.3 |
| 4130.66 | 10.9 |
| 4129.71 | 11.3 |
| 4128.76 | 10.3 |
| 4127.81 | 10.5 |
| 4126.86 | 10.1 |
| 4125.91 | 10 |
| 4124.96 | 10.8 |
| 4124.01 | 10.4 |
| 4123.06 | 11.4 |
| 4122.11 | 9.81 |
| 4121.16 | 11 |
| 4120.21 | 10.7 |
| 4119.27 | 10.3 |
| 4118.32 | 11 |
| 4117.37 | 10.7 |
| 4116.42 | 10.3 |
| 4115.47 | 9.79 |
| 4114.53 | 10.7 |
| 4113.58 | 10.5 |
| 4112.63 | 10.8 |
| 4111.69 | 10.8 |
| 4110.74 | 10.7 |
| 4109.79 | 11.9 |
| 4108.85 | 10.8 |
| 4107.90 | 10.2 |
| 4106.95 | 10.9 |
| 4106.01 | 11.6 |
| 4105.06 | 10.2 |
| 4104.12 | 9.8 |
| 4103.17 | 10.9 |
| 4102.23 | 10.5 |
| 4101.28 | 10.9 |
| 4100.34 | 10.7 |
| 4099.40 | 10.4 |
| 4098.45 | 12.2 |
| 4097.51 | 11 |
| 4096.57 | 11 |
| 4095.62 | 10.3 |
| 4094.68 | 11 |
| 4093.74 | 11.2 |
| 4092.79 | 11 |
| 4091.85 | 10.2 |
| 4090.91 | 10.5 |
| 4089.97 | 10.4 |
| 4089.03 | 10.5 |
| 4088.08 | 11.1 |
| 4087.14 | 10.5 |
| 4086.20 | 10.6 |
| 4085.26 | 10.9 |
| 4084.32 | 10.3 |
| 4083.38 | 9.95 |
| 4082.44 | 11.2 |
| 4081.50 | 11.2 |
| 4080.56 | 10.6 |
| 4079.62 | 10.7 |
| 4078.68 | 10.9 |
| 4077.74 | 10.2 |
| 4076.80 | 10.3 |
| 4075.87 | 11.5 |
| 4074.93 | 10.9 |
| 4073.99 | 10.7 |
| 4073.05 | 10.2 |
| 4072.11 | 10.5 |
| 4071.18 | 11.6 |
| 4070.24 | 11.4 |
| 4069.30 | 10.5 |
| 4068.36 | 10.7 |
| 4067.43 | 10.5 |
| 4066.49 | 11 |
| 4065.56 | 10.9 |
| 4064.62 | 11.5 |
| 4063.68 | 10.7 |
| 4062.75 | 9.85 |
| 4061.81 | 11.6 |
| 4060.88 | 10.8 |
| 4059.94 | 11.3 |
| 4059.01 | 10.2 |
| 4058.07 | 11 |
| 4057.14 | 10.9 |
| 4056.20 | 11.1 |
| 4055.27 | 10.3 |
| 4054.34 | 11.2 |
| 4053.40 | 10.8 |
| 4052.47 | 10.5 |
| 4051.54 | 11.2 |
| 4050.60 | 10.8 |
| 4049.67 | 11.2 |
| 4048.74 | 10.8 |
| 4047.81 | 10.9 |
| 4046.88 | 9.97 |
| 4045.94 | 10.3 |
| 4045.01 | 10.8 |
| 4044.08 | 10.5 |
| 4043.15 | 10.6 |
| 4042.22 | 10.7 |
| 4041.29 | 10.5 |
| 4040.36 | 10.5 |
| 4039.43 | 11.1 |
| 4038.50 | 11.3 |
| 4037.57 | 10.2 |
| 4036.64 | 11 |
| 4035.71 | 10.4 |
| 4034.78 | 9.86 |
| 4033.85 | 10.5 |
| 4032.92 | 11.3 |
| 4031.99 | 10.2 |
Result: -0.5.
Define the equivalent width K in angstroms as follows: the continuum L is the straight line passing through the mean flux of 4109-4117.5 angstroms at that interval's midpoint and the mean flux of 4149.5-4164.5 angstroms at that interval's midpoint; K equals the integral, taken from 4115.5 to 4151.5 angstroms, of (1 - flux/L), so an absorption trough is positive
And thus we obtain 0.7 angstroms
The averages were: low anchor 10.7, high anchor 10.4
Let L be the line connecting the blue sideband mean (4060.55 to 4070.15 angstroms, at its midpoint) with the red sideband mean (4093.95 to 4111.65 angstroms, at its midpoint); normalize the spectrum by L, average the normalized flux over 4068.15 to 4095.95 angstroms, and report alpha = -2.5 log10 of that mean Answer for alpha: 0.01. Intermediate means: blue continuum 10.8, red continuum 10.8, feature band 10.7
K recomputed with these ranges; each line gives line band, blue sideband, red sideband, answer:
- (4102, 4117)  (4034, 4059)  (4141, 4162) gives -0.3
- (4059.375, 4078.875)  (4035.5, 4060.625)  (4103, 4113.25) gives -0.1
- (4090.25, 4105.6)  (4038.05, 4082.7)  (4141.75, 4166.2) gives -0.2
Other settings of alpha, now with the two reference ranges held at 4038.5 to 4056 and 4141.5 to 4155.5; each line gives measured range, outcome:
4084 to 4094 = -0.01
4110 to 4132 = -0.02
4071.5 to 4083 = -0.02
